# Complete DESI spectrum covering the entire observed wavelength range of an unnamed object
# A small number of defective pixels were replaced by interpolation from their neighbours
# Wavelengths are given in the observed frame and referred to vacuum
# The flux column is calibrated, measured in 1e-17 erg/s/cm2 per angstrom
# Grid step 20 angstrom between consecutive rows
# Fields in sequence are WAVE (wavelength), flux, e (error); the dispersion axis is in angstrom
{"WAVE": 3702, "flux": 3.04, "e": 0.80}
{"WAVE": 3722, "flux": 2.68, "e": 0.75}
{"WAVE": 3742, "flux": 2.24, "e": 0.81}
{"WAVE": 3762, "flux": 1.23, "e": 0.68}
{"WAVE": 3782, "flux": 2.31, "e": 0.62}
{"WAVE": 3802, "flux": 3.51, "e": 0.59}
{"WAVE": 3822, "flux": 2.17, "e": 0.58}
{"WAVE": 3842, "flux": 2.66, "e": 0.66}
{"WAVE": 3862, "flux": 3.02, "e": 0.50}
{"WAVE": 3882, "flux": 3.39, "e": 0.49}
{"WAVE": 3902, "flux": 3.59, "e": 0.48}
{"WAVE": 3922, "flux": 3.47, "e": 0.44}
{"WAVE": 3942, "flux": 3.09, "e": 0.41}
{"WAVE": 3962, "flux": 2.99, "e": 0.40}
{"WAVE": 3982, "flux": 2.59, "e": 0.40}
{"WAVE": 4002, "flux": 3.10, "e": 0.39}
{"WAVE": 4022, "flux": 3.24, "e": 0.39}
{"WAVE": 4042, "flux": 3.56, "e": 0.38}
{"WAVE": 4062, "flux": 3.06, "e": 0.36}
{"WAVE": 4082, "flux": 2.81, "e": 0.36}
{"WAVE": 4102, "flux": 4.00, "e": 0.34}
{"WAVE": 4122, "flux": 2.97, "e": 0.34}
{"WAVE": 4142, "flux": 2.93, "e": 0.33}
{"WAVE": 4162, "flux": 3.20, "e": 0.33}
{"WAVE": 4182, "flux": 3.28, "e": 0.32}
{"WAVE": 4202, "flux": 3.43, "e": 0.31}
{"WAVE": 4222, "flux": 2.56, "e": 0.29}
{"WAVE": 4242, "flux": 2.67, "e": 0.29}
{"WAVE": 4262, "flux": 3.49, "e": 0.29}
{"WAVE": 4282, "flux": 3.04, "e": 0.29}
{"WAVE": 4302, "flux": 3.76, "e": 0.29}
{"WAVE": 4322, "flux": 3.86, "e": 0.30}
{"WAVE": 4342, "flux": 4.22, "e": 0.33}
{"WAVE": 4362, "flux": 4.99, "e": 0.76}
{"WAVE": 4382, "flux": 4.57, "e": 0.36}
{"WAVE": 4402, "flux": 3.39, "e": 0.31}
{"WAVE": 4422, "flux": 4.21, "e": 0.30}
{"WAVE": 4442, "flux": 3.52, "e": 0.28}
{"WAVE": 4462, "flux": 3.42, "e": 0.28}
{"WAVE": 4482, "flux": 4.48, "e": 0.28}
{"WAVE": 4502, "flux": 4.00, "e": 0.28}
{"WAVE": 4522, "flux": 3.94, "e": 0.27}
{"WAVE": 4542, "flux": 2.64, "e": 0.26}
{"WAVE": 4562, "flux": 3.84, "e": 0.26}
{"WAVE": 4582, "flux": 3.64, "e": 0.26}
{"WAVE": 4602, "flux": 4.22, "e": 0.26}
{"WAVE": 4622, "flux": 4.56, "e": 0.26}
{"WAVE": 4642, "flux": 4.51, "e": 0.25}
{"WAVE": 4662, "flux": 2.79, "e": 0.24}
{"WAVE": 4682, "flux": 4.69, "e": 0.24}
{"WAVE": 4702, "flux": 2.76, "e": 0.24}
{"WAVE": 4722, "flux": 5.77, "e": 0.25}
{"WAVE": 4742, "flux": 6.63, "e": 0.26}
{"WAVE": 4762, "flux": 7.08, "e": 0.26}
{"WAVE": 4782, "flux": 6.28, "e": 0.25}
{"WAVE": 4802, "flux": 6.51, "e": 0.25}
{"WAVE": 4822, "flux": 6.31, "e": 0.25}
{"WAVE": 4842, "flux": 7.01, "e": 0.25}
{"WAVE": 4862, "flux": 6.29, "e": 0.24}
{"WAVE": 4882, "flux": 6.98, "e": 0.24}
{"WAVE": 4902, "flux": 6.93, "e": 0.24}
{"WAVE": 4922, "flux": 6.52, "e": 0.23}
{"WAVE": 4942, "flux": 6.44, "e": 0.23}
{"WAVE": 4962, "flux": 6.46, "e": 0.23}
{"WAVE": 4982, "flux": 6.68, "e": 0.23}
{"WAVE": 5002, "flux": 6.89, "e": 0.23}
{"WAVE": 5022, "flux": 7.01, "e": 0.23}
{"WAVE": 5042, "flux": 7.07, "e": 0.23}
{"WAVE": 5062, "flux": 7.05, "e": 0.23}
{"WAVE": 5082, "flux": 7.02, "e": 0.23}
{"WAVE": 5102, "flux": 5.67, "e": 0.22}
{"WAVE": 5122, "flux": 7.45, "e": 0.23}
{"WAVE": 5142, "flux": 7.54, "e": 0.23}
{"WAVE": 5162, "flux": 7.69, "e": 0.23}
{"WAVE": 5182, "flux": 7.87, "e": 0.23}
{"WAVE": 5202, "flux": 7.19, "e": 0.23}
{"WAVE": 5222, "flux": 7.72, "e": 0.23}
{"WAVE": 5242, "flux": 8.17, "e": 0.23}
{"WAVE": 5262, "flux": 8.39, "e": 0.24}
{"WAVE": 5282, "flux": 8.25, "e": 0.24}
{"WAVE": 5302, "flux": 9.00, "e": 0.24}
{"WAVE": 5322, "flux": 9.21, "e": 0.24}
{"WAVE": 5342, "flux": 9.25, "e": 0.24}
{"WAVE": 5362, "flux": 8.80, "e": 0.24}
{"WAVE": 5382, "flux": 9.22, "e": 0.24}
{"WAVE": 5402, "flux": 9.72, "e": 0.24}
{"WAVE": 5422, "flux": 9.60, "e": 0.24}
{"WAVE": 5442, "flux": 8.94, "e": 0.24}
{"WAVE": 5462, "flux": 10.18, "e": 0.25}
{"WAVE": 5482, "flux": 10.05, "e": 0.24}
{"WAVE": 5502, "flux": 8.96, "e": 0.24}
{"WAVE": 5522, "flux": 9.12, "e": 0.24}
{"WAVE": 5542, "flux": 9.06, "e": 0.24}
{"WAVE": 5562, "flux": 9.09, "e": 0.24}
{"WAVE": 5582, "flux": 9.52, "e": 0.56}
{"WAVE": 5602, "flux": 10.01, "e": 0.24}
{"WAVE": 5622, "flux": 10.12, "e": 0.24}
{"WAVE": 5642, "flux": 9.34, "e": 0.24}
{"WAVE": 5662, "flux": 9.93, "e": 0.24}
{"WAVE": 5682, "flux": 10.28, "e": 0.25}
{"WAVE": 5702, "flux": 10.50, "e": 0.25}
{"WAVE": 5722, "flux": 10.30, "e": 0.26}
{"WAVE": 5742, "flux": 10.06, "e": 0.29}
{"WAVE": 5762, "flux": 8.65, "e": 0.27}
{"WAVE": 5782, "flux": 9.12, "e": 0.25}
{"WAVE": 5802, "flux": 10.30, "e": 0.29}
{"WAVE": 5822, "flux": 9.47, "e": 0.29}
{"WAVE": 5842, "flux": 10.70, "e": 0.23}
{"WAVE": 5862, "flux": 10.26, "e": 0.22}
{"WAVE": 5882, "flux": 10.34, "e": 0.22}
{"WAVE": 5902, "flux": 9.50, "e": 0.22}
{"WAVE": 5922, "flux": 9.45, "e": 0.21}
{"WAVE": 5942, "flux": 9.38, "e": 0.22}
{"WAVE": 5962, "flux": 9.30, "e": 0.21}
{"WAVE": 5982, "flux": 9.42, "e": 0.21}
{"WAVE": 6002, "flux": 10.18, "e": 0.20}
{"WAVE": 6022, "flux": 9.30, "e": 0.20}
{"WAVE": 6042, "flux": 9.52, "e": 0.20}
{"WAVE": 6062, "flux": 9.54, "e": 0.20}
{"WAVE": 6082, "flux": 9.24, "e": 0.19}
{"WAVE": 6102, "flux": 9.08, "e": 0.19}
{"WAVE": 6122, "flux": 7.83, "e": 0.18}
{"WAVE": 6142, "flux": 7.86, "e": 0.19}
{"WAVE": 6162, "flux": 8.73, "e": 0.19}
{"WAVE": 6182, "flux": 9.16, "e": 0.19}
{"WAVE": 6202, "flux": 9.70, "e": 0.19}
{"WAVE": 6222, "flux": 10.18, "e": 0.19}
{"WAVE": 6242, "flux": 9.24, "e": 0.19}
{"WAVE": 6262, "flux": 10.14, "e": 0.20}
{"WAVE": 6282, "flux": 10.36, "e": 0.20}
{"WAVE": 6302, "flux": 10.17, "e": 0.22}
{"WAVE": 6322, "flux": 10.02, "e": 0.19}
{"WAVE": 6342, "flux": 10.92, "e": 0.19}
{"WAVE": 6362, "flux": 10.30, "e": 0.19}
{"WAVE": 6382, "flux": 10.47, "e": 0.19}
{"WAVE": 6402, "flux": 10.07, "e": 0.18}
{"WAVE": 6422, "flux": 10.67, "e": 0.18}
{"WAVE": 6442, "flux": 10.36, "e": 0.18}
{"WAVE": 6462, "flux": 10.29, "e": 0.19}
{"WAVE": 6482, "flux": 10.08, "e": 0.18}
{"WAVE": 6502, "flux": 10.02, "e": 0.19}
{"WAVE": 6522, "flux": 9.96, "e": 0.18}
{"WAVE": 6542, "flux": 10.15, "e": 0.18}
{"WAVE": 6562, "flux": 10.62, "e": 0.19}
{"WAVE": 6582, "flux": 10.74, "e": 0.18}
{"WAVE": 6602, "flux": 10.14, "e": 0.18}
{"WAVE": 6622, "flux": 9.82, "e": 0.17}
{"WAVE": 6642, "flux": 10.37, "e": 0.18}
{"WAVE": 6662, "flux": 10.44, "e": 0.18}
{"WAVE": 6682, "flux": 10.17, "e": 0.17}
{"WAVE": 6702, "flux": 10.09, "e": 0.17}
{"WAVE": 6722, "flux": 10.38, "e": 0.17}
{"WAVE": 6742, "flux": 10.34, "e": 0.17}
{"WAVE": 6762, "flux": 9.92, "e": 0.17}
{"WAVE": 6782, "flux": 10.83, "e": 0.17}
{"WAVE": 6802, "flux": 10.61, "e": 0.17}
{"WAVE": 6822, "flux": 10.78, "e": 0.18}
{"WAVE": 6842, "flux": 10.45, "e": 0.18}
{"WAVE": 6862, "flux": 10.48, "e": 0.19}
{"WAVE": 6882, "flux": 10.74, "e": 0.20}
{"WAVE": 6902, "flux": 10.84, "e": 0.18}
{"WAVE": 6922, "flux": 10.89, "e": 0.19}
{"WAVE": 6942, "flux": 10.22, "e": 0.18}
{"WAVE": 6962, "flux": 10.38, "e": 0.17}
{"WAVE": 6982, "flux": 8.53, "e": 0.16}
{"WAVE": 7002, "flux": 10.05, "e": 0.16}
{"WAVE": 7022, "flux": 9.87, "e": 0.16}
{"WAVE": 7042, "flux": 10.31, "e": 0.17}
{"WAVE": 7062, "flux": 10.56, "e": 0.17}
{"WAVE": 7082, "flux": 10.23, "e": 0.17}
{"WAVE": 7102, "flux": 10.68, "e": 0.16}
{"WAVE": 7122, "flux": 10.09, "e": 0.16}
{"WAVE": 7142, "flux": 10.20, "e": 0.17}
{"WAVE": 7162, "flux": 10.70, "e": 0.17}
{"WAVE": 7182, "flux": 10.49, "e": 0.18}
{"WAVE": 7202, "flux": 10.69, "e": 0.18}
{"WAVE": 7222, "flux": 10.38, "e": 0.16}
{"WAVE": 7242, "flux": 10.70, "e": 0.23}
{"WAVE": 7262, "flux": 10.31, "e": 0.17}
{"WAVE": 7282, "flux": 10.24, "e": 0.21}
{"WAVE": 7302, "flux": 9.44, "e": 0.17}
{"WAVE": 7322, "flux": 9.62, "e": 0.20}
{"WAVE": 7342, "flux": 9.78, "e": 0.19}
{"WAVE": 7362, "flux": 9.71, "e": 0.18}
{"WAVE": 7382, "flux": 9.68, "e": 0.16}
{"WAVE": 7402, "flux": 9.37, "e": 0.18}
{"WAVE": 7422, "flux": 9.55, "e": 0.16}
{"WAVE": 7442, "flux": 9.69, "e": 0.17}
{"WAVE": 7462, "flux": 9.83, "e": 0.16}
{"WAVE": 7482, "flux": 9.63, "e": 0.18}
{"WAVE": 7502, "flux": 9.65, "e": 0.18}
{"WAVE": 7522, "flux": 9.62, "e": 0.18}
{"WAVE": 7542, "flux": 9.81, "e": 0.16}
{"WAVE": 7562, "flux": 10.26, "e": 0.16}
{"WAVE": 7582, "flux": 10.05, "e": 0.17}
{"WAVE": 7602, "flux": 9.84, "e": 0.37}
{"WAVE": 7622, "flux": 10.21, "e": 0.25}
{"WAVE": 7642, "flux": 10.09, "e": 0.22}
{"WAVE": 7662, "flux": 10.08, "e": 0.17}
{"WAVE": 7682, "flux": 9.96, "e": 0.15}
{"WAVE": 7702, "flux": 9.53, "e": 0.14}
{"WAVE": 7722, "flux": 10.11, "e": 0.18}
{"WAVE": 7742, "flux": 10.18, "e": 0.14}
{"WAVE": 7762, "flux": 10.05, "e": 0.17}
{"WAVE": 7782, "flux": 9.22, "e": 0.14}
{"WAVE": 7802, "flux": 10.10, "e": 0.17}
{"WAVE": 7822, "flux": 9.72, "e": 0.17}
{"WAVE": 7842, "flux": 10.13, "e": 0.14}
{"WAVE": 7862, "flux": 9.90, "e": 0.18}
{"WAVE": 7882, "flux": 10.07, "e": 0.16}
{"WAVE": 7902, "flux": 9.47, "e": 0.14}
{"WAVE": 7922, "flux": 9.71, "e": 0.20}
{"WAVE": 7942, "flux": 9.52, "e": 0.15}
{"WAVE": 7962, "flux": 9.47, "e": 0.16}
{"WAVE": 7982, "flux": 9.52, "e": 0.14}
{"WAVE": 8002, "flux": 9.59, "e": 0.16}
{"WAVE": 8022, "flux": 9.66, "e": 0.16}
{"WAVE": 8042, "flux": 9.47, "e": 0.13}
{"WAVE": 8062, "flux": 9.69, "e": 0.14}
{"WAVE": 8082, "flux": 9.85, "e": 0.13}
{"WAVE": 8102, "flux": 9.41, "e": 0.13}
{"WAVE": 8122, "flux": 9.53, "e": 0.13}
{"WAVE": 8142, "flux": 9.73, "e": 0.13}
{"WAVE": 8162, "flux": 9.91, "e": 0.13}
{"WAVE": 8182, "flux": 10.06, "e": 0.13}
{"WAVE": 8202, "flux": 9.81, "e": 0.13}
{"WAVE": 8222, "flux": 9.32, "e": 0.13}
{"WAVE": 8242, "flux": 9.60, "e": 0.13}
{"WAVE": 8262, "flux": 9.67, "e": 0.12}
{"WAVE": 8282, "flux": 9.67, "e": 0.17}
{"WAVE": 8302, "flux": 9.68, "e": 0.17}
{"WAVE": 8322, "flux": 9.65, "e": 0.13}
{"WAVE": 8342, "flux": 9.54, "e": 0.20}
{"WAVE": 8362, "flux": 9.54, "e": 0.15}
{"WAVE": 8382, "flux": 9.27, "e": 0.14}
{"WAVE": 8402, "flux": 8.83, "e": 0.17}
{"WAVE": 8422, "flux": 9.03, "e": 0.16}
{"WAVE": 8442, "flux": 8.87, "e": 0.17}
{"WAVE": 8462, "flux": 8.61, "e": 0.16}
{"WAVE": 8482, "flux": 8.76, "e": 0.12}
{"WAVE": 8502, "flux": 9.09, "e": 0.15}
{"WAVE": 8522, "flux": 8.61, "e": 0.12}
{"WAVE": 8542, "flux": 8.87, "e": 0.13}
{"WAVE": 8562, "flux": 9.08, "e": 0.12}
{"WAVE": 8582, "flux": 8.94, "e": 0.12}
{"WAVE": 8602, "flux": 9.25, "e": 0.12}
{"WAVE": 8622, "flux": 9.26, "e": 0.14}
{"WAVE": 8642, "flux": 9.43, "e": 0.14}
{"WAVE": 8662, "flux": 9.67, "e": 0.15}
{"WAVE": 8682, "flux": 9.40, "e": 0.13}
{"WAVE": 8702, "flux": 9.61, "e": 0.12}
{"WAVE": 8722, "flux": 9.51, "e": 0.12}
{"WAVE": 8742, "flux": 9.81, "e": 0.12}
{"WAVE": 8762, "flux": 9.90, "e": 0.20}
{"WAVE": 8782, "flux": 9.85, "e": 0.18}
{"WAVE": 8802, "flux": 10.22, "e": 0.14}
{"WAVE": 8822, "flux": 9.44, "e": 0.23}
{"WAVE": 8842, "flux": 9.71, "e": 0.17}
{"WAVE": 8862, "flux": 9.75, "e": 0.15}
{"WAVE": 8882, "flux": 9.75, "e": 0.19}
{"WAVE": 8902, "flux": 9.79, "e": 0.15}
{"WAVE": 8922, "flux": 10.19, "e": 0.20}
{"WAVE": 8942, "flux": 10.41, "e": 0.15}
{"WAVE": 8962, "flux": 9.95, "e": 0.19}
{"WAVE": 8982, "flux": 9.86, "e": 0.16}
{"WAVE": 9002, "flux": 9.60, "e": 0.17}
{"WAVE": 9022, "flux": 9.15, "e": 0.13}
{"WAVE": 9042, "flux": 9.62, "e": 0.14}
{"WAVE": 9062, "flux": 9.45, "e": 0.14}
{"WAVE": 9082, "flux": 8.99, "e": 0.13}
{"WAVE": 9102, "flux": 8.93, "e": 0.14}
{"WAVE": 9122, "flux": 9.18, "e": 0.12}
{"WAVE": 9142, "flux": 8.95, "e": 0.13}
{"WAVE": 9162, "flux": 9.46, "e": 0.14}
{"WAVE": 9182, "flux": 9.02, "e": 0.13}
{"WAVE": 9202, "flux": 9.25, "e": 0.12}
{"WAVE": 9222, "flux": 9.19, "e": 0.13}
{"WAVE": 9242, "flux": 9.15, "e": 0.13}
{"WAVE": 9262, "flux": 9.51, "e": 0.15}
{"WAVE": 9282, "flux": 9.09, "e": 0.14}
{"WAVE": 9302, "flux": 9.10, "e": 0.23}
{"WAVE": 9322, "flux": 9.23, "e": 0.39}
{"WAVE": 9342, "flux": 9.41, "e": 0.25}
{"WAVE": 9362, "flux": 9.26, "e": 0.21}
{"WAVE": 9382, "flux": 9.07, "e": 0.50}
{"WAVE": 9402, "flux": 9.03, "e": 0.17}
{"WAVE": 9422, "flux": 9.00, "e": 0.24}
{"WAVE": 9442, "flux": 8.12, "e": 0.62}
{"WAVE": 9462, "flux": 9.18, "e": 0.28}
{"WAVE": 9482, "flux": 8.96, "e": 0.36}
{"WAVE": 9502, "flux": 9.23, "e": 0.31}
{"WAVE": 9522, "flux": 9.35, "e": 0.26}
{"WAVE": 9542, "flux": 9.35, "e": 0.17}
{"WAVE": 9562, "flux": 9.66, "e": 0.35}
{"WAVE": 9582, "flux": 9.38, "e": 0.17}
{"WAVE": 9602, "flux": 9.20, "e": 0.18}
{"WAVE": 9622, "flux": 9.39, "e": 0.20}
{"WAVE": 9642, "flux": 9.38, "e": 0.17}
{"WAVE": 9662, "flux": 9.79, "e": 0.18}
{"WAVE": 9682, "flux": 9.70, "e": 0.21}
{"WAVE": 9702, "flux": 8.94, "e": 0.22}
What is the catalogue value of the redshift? 0.184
